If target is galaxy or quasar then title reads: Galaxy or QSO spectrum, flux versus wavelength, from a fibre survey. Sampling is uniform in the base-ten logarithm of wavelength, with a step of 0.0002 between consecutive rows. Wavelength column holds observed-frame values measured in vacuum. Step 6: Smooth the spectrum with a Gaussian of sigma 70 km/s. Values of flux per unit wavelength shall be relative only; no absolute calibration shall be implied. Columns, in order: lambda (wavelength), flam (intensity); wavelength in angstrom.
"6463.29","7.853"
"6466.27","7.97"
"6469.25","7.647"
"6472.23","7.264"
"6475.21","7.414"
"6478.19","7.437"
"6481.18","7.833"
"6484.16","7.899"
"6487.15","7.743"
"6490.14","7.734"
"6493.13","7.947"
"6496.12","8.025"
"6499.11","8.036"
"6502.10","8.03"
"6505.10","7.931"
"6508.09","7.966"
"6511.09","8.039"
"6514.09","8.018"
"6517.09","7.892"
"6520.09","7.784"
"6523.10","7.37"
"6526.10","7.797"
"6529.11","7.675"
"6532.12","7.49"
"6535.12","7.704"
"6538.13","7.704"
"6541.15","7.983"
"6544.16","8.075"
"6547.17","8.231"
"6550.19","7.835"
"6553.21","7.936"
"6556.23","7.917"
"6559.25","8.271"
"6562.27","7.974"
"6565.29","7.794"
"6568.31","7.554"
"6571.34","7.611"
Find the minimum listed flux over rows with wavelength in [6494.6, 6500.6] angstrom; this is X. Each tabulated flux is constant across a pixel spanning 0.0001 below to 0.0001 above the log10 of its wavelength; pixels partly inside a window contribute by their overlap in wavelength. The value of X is 8.025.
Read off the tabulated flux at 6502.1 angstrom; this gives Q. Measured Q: 8.03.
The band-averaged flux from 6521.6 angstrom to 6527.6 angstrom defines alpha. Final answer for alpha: 7.59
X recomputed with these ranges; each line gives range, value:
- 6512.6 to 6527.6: 7.37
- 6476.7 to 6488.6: 7.437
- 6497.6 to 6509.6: 7.931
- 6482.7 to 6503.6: 7.734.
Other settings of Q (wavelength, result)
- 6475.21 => 7.414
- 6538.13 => 7.704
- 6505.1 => 7.931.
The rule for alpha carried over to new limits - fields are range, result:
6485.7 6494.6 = 7.81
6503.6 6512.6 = 7.98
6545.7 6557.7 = 7.97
